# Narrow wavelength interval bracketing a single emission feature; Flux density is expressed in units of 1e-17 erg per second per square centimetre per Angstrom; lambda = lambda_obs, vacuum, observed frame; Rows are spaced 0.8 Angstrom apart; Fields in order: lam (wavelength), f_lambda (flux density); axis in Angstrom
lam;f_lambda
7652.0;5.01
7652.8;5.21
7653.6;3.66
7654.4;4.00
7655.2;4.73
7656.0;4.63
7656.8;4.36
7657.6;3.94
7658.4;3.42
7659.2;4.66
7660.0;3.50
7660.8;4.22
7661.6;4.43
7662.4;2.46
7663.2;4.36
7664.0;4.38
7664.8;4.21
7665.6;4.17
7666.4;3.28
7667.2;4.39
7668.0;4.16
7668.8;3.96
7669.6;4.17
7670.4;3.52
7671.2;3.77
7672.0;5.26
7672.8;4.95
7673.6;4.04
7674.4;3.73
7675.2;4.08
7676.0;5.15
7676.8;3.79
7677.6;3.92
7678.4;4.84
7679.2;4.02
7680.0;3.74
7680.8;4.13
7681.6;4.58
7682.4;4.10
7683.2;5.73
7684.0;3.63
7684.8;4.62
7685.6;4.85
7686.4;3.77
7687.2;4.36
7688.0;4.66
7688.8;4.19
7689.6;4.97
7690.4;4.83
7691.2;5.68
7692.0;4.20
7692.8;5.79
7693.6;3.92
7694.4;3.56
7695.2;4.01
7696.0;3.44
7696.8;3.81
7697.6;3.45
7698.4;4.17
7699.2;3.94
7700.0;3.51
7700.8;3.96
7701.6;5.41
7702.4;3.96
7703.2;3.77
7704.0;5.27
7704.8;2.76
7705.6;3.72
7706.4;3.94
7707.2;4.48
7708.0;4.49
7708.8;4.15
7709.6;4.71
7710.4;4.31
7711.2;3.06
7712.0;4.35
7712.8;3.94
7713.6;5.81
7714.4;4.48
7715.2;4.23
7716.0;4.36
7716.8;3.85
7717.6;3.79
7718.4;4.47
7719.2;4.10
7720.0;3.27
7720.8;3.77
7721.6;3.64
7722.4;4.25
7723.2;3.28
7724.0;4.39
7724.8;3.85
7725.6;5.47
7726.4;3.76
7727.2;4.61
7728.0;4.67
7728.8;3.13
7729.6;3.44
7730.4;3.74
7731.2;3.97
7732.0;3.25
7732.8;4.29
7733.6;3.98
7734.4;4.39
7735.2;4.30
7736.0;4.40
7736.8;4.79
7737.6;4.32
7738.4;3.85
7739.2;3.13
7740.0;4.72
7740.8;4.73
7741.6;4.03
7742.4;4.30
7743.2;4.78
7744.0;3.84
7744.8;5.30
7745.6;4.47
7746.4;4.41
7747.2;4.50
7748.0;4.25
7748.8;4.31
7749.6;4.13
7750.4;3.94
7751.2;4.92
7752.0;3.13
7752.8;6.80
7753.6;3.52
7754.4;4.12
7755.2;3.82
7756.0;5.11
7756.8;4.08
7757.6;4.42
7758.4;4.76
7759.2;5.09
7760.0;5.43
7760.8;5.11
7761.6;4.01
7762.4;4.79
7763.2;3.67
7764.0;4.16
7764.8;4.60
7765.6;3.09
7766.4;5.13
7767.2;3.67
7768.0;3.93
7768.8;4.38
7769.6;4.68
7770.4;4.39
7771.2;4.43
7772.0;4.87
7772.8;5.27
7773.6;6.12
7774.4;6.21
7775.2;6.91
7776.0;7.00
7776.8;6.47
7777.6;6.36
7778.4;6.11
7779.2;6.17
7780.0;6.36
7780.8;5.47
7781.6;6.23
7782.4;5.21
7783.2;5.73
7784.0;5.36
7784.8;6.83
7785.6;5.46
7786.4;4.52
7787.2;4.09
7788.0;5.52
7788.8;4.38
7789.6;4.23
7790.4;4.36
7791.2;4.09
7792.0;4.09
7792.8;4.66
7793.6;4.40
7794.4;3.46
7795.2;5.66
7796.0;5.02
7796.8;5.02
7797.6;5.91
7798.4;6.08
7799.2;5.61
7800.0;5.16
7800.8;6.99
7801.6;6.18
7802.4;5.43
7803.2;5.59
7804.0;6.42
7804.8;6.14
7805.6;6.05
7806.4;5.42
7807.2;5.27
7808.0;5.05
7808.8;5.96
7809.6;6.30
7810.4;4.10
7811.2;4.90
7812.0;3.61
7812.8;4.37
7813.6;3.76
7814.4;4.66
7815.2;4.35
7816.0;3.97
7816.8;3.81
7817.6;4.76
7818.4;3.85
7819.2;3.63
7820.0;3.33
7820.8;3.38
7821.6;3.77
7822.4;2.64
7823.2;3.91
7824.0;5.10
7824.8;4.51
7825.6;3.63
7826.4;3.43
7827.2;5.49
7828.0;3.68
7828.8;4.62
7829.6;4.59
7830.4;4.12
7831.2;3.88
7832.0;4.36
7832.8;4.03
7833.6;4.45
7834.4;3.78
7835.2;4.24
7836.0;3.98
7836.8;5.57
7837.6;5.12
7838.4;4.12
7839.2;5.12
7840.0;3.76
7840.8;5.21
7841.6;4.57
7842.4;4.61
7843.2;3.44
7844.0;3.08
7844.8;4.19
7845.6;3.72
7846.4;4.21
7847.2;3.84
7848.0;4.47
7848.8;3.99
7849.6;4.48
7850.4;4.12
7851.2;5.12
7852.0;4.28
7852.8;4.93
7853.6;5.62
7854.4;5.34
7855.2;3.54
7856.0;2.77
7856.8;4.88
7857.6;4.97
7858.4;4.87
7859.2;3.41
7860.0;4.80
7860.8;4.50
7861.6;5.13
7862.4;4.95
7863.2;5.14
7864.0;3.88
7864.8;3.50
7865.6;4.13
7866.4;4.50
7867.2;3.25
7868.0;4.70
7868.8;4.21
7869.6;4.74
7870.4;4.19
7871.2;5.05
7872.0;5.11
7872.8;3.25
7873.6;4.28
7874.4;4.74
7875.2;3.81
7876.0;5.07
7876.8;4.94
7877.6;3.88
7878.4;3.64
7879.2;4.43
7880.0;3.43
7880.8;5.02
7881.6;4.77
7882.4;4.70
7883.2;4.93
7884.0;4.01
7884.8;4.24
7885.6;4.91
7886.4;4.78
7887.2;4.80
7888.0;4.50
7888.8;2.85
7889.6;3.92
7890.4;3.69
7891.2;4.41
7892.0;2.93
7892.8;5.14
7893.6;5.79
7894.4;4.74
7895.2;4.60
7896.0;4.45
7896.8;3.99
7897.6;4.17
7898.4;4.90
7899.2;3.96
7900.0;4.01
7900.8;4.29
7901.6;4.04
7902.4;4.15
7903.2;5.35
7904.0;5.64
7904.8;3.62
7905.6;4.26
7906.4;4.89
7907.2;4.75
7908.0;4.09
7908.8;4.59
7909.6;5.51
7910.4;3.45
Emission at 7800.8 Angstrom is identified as [N II] 6583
